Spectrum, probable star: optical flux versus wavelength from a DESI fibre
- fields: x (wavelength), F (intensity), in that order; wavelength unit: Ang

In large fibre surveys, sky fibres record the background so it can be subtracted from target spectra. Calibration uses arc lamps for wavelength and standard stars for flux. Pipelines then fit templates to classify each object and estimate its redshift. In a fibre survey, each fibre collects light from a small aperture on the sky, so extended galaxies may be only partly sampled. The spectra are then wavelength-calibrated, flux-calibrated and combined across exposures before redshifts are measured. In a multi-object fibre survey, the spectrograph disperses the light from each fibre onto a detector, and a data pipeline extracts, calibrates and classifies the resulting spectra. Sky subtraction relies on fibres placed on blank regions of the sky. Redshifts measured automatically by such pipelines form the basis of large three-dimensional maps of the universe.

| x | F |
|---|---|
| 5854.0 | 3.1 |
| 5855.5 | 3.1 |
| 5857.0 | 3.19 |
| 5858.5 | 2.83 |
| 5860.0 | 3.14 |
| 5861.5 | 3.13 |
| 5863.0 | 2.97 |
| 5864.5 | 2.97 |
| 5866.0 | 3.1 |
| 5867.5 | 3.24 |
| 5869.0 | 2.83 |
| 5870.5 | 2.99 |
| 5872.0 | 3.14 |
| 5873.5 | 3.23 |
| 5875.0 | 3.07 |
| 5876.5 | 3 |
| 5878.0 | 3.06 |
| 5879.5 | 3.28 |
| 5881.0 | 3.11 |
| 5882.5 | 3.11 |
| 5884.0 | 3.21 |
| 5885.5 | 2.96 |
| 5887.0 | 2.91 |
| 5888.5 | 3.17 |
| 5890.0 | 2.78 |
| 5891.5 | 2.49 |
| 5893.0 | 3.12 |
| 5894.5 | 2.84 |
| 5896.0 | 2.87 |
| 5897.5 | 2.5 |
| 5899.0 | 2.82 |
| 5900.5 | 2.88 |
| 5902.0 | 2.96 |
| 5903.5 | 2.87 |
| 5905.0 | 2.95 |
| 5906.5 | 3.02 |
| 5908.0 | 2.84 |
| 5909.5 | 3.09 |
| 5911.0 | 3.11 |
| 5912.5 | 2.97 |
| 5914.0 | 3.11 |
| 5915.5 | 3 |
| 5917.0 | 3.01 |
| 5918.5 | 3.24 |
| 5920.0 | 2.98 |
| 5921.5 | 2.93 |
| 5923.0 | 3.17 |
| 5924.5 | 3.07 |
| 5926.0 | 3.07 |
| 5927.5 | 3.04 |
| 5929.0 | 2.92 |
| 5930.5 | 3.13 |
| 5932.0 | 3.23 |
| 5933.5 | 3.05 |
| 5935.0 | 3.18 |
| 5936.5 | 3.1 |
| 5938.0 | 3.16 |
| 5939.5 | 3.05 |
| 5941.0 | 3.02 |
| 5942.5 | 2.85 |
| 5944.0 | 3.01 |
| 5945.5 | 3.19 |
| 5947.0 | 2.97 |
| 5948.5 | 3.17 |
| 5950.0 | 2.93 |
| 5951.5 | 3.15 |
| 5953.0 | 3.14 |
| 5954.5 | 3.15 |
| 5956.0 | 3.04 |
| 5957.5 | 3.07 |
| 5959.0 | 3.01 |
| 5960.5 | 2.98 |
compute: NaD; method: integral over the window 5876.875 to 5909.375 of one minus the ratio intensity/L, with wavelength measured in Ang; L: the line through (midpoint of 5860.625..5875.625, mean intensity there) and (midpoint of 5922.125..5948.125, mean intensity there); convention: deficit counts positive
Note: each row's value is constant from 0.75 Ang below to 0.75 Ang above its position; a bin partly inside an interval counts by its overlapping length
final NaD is 1.3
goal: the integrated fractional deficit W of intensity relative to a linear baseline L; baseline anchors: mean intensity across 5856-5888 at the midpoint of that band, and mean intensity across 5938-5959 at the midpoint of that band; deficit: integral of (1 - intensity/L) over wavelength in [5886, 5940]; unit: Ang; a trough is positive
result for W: 1.3 Ang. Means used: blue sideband 3.07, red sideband 3.06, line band 2.99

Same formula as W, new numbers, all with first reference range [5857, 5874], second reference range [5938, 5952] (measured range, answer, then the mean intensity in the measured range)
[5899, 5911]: 0.4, 2.95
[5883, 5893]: 0.4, 2.94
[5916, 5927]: -0.1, 3.07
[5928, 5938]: -0.2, 3.1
